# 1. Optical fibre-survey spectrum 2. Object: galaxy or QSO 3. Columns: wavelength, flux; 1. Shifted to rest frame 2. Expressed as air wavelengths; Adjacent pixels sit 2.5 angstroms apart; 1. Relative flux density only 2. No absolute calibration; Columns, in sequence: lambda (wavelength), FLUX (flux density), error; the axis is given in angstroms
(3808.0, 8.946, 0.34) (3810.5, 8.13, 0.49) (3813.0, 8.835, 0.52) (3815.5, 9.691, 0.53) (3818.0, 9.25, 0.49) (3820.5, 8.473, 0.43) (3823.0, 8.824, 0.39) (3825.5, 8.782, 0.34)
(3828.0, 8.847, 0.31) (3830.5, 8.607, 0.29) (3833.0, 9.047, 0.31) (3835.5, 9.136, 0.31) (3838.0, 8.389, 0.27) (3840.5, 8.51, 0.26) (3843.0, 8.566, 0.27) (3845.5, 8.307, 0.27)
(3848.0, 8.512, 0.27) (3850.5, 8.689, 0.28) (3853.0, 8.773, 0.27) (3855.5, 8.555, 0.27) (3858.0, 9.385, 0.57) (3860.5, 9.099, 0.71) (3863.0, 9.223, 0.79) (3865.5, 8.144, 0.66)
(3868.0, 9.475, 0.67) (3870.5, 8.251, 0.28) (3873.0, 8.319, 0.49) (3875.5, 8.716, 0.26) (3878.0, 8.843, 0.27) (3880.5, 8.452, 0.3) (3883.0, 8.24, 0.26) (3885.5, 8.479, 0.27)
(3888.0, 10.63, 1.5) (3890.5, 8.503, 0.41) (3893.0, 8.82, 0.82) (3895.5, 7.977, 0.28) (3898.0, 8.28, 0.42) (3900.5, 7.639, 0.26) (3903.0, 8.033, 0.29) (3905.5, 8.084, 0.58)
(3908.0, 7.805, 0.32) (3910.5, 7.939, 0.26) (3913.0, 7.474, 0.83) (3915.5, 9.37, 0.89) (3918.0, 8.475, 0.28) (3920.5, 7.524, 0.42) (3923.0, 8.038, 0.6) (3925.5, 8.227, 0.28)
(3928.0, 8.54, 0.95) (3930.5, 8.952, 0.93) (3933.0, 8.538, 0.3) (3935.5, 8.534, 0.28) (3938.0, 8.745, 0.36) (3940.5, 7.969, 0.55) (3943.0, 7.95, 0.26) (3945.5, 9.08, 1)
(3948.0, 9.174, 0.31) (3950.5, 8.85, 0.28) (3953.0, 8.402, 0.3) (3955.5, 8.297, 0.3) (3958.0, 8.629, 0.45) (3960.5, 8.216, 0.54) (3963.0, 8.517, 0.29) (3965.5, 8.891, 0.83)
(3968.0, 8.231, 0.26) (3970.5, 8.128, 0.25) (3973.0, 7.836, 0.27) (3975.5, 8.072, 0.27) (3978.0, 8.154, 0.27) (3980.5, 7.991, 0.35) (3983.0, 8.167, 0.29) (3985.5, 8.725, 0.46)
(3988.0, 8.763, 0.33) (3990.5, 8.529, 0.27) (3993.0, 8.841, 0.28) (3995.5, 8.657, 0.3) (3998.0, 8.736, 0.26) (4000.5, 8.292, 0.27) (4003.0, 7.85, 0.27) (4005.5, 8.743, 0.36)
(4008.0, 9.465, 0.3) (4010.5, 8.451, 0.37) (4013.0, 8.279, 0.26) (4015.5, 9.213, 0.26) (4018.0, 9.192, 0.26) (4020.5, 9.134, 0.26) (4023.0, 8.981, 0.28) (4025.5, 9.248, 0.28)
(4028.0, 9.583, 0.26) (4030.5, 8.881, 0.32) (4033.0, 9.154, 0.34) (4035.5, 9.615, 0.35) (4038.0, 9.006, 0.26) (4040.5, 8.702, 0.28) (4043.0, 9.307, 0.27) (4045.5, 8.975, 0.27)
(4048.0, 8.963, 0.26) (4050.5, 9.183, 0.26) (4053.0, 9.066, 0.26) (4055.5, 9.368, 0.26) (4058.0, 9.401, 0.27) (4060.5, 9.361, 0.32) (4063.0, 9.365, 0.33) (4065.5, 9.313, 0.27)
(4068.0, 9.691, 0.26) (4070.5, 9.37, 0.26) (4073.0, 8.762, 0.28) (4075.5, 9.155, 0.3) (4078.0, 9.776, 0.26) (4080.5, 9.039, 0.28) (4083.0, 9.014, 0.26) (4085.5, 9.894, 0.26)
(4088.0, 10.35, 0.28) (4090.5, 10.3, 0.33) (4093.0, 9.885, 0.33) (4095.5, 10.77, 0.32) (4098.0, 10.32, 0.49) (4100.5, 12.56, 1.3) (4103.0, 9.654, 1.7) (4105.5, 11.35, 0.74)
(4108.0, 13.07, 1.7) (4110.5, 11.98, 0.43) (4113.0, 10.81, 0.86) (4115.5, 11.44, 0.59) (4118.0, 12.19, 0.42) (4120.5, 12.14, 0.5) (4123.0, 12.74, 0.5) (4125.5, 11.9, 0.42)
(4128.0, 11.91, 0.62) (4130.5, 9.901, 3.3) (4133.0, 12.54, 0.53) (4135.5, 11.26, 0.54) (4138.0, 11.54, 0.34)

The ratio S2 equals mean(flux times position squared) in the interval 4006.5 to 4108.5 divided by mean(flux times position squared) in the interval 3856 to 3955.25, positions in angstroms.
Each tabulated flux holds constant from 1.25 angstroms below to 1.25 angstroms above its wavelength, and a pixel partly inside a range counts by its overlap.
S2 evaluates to 1.21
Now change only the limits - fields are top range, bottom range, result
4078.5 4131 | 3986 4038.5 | 1.30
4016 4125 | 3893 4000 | 1.27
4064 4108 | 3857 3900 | 1.28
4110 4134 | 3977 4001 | 1.48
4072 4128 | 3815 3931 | 1.41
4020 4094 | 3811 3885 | 1.19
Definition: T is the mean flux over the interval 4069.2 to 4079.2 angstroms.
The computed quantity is 9.27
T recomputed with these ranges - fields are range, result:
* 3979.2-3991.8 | 8.44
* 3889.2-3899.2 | 8.41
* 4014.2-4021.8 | 9.17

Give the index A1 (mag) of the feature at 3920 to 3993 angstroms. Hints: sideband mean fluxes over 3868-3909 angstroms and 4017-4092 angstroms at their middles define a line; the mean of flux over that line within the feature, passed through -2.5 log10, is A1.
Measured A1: 0.05 mag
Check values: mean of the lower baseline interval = 8.48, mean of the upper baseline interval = 9.31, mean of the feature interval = 8.42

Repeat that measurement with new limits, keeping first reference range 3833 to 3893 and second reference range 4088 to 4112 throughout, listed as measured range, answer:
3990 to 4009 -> 0.17 mag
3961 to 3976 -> 0.18 mag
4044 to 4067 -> 0.15 mag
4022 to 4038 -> 0.13 mag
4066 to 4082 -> 0.16 mag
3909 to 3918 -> 0.12 mag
